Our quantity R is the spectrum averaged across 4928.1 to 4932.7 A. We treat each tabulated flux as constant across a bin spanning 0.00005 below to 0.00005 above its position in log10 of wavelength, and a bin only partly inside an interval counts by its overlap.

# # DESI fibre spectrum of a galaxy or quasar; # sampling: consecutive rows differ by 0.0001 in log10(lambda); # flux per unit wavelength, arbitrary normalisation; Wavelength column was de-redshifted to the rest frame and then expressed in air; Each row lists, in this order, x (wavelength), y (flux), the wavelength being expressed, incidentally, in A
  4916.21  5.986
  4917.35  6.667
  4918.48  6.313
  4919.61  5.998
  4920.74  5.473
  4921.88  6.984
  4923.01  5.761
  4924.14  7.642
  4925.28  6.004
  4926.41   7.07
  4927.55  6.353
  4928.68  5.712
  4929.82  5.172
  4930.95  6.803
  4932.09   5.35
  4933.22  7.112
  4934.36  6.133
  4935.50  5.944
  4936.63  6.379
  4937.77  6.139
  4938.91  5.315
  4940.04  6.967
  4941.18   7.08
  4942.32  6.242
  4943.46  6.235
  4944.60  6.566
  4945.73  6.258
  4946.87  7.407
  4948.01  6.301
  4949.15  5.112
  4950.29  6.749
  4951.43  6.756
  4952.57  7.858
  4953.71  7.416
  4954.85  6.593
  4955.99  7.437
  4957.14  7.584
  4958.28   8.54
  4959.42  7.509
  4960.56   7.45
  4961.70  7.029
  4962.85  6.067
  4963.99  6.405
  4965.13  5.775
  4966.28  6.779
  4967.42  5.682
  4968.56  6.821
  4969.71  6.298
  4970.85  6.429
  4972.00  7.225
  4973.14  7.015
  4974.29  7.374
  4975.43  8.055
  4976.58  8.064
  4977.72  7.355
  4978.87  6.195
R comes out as 5.78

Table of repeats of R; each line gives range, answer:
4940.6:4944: 6.51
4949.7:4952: 6.74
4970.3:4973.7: 6.89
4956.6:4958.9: 8.07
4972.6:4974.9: 7.22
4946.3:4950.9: 6.39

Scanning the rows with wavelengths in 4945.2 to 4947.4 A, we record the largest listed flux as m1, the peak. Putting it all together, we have 7.407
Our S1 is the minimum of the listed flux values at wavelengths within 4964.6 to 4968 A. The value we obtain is 5.682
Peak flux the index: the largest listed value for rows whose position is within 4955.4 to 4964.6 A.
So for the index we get 8.54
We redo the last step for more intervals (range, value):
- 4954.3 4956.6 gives 7.437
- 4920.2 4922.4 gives 6.984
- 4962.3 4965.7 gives 6.405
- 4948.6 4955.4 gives 7.858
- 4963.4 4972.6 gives 7.225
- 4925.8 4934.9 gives 7.112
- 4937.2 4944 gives 7.08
